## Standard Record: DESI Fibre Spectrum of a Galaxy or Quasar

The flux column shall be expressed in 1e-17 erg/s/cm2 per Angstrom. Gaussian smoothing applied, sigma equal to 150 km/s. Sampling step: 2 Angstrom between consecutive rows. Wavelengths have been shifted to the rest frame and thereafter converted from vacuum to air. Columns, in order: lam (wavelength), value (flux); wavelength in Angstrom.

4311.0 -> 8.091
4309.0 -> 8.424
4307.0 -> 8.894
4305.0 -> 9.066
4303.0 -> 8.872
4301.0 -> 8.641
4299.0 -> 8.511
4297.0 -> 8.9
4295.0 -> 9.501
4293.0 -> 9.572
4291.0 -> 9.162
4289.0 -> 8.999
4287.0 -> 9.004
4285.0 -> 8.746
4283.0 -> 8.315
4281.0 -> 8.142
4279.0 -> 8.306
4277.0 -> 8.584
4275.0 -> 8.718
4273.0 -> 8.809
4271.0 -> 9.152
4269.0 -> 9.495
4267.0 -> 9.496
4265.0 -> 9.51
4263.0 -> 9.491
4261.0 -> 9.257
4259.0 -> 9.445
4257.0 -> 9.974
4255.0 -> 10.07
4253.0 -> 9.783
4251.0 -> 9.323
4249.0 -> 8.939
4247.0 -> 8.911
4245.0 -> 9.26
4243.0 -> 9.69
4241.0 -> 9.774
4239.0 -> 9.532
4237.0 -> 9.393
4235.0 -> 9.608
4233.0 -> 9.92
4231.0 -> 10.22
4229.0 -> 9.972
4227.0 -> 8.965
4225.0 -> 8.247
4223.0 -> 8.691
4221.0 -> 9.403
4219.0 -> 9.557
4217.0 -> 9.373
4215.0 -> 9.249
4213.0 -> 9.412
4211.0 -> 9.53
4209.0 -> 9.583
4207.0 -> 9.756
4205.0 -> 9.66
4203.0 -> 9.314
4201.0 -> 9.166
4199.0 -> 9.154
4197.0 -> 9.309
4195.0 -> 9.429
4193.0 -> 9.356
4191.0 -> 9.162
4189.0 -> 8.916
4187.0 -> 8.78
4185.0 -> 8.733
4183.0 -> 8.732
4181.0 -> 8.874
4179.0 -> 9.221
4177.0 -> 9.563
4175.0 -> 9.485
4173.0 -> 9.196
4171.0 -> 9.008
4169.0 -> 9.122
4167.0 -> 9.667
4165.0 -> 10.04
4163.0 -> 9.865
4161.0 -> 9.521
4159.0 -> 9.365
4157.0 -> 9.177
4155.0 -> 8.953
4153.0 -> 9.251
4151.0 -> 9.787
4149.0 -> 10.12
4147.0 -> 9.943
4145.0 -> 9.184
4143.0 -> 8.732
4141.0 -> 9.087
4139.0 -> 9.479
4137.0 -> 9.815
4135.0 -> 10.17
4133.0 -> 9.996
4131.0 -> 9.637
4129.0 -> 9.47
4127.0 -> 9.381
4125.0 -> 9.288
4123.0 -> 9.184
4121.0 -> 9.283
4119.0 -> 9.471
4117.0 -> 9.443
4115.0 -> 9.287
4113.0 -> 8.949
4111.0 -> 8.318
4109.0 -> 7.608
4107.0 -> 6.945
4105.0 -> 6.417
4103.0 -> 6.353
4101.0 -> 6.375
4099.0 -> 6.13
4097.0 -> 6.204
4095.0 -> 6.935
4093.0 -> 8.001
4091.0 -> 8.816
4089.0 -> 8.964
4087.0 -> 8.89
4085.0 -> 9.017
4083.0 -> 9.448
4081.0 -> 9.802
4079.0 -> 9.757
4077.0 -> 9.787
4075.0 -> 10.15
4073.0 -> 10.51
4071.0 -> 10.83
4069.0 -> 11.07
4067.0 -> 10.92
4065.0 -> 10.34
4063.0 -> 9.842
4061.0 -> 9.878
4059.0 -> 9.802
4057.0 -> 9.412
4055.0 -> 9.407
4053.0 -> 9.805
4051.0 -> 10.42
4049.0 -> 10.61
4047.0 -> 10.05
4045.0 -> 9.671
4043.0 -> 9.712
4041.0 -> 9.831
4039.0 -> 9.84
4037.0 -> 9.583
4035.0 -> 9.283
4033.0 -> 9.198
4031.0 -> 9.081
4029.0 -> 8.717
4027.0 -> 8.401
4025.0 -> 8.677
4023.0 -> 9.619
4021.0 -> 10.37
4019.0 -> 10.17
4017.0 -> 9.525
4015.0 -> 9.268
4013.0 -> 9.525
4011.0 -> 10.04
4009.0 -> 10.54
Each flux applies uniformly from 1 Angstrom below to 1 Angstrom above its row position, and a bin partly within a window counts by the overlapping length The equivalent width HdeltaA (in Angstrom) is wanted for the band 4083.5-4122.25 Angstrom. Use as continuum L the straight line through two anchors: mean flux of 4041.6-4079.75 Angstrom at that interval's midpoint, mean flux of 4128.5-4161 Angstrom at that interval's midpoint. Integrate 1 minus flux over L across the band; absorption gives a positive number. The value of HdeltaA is 7.1 Angstrom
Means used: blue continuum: 10.1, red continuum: 9.51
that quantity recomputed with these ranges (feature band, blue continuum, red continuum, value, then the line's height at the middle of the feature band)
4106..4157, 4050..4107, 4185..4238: -0.5 Angstrom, 9.14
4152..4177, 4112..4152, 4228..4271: 0.3 Angstrom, 9.51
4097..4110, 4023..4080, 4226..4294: 4.1 Angstrom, 9.67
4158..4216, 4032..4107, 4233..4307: -0.9 Angstrom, 9.18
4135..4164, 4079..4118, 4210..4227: -3.2 Angstrom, 8.52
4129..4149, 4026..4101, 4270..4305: -0.9 Angstrom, 9.19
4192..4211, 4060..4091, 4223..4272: 0.3 Angstrom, 9.58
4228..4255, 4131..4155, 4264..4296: -1.3 Angstrom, 9.14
